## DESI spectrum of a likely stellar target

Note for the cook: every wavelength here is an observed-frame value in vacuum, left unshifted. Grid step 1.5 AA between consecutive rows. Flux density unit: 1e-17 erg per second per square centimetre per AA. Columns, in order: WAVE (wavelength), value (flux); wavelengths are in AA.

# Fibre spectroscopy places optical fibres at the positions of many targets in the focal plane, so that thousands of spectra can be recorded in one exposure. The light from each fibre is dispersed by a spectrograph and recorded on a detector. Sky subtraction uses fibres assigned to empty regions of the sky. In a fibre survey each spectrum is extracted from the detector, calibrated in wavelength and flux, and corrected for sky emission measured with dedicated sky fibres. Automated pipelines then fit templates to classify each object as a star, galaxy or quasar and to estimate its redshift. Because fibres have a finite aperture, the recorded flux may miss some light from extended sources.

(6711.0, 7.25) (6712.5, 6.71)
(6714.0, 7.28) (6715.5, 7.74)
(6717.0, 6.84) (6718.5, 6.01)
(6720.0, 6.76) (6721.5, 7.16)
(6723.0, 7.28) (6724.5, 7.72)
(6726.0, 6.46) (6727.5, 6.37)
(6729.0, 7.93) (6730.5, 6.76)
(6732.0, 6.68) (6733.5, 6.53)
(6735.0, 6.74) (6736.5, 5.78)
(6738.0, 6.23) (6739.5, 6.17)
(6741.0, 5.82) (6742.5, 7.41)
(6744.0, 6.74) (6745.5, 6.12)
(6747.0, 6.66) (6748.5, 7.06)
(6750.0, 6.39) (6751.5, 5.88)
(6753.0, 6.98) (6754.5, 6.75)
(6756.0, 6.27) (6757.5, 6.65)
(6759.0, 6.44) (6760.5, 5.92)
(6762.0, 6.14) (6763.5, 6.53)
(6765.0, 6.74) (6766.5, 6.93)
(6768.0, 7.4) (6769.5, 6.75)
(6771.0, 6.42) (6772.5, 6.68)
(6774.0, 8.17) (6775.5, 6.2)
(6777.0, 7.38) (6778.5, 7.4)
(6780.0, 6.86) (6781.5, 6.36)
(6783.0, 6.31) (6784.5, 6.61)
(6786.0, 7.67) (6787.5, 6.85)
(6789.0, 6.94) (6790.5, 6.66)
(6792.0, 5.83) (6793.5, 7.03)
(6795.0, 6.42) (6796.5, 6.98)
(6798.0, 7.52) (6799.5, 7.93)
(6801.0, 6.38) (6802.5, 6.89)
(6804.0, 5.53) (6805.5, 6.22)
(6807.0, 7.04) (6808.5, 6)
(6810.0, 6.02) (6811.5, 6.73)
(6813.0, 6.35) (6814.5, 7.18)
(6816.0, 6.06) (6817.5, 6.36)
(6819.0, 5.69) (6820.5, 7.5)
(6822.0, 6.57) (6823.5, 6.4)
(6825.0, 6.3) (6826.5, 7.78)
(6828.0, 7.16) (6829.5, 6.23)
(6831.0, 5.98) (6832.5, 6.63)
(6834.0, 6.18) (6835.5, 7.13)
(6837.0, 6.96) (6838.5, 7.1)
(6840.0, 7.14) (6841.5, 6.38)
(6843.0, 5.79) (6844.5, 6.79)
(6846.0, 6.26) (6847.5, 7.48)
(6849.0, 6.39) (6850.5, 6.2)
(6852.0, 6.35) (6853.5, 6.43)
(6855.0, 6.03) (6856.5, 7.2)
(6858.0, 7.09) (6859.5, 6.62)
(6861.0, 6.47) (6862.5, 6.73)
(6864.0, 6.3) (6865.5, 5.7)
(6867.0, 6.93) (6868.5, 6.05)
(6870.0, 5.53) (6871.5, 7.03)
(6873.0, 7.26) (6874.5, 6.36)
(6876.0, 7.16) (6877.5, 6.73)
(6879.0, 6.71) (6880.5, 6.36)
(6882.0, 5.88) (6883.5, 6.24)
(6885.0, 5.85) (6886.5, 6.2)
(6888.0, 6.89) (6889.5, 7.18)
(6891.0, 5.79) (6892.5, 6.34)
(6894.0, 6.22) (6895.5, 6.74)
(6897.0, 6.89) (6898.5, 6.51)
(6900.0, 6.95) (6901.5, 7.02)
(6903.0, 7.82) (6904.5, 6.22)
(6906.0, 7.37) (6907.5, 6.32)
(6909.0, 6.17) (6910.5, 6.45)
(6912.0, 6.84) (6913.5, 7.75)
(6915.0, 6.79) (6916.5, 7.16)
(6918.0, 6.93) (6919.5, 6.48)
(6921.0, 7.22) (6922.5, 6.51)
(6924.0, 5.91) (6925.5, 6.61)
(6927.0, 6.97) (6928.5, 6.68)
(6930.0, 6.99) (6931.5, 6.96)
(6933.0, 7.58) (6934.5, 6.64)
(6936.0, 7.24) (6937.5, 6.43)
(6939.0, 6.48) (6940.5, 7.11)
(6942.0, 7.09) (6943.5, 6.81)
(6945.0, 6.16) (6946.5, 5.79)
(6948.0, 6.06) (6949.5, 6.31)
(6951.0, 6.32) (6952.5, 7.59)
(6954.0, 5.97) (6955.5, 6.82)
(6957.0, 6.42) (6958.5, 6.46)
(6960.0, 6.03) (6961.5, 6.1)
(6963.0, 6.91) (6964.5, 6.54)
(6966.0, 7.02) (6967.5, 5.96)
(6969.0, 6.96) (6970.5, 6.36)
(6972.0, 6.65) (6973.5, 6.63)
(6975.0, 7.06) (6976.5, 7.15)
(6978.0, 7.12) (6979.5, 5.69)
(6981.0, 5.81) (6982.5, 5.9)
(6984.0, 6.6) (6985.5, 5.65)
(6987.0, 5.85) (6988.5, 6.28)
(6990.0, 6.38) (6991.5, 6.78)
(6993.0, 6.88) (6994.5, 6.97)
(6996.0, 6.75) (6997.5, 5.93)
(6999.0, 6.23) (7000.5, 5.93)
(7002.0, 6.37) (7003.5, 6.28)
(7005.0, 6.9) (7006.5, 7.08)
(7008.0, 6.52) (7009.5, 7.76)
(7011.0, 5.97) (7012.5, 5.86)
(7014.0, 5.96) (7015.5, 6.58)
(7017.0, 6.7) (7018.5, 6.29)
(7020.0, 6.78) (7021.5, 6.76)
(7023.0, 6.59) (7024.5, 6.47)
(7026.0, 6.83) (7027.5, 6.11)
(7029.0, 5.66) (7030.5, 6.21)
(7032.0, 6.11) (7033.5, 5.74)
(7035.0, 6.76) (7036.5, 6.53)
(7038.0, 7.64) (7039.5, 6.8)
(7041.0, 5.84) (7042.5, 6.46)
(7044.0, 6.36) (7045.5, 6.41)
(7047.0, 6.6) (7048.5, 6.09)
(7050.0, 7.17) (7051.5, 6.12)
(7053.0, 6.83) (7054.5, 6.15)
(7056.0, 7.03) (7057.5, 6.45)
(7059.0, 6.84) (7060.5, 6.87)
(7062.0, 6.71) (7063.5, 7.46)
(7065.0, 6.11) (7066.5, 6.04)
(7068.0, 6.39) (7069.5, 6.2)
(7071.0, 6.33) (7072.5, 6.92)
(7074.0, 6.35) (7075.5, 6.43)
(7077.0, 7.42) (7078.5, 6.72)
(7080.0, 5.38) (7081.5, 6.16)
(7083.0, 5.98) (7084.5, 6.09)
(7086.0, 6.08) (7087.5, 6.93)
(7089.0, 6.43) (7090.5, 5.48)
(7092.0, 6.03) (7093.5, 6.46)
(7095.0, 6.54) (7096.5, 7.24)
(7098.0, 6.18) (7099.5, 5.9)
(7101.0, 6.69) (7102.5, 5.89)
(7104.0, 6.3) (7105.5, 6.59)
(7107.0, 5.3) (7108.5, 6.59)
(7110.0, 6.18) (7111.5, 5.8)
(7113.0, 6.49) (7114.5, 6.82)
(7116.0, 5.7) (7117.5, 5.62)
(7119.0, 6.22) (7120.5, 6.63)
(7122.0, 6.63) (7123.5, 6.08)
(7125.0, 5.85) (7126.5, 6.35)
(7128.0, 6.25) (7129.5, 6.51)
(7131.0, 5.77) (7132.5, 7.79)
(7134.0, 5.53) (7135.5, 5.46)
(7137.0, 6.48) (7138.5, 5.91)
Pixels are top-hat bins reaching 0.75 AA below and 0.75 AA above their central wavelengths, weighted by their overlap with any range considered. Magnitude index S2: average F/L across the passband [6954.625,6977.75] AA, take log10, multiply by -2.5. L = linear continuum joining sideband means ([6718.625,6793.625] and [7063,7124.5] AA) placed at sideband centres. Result -0.026 mag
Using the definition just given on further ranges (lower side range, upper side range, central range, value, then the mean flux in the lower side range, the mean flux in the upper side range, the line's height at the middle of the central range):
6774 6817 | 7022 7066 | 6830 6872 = 0.02 mag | 6.71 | 6.51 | 6.67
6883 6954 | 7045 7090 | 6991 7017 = 0.01 mag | 6.69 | 6.48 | 6.57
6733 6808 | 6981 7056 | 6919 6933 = -0.04 mag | 6.66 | 6.44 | 6.52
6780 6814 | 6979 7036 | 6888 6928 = -0.04 mag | 6.66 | 6.37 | 6.51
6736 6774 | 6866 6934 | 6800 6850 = 0.01 mag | 6.55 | 6.68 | 6.61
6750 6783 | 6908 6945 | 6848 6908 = 0.04 mag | 6.69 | 6.81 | 6.77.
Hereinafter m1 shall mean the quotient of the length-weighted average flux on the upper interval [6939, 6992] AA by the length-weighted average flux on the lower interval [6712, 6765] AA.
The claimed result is 0.97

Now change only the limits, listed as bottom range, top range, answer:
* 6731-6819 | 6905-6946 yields 1.03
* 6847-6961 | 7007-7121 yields 0.97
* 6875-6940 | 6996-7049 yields 0.96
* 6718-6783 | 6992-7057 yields 0.97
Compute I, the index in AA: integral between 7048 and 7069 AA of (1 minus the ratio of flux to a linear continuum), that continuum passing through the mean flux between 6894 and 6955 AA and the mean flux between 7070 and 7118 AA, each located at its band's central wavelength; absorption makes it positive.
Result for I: -0.7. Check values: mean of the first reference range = 6.74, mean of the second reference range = 6.28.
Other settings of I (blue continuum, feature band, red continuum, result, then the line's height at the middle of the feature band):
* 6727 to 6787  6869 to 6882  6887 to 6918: 0.3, 6.75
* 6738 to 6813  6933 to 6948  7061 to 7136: -0.4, 6.48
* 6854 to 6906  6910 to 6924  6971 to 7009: -0.7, 6.53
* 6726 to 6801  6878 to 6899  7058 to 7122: 0.5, 6.57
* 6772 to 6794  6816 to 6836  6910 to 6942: 0.8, 6.86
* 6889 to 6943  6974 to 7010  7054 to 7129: 0.6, 6.6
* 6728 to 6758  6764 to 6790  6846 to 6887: -1.4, 6.55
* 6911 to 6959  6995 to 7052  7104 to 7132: 0.1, 6.47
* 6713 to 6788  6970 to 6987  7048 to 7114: 0.3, 6.5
